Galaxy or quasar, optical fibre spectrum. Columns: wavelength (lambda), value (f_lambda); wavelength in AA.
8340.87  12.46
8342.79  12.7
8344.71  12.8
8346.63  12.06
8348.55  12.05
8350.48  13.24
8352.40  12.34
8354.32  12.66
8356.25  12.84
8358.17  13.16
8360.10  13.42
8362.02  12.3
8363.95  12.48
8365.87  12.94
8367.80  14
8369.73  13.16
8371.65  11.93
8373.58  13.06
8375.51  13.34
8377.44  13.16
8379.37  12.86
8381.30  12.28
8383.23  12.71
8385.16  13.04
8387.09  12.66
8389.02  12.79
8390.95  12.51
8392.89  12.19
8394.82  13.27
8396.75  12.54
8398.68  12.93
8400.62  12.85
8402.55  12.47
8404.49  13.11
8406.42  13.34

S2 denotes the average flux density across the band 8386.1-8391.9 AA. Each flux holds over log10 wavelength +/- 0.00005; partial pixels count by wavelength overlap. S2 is 12.7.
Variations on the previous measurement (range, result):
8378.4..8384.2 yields 12.6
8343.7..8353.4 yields 12.5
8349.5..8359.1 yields 12.8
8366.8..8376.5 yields 13.1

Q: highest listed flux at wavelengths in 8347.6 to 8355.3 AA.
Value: 13.24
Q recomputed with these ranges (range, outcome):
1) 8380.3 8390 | 13.04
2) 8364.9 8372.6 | 14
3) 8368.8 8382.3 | 13.34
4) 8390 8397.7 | 13.27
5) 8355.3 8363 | 13.42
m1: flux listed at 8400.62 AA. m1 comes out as 12.85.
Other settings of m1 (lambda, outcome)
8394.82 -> 13.27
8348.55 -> 12.05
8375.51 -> 13.34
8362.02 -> 12.3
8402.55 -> 12.47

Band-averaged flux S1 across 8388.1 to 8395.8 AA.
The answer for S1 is 12.7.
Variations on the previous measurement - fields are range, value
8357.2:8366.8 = 12.9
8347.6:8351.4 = 12.6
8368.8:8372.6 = 12.6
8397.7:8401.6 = 12.9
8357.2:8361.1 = 13.3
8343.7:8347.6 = 12.4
